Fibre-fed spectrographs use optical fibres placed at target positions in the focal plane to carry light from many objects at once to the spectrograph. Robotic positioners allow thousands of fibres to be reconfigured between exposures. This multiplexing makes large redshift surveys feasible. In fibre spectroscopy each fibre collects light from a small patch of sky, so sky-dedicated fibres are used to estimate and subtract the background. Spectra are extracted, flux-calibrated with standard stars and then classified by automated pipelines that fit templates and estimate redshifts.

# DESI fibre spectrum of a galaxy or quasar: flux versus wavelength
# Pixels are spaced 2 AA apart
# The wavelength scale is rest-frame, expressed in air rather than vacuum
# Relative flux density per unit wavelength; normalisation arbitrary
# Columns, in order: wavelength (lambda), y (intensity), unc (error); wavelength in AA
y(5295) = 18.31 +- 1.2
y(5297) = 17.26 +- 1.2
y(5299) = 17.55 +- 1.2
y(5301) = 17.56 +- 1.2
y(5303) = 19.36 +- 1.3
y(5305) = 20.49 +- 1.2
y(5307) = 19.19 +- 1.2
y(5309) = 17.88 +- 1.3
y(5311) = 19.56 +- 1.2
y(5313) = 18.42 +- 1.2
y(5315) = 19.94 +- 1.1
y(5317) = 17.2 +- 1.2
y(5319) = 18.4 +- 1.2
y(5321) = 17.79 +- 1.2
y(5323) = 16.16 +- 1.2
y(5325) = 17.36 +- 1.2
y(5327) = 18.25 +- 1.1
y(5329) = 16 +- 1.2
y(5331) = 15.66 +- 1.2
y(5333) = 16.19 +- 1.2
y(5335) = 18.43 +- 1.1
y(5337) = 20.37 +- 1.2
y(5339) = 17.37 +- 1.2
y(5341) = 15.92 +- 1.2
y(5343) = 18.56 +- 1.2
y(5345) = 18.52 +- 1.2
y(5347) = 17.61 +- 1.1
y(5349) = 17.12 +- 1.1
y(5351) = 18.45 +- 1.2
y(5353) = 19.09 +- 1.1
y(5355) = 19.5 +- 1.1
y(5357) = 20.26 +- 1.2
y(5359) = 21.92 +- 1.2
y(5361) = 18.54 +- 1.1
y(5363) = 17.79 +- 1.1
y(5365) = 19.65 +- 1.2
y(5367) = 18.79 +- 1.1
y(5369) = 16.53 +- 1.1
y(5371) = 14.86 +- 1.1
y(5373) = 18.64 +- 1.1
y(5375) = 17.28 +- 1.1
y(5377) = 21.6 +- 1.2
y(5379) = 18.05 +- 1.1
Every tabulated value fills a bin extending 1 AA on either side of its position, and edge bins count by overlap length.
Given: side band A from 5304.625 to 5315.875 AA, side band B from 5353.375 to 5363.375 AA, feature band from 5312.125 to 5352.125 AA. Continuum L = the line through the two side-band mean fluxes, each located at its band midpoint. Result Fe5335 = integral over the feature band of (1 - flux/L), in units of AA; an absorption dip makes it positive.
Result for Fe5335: 3.5 AA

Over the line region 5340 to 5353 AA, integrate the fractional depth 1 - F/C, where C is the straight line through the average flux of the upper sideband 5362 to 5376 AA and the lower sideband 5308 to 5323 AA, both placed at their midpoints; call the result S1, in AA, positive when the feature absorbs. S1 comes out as 0.1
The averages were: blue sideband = 18.3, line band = 17.8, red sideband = 17.6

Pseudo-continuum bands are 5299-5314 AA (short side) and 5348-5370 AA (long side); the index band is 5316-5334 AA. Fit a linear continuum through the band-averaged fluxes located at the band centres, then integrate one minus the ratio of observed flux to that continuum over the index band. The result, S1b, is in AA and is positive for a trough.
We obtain 1.76 AA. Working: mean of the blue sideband 18.8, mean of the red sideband 18.9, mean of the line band 17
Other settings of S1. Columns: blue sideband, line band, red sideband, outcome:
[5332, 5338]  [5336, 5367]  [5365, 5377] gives -1.09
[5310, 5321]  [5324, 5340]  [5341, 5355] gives 0.81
